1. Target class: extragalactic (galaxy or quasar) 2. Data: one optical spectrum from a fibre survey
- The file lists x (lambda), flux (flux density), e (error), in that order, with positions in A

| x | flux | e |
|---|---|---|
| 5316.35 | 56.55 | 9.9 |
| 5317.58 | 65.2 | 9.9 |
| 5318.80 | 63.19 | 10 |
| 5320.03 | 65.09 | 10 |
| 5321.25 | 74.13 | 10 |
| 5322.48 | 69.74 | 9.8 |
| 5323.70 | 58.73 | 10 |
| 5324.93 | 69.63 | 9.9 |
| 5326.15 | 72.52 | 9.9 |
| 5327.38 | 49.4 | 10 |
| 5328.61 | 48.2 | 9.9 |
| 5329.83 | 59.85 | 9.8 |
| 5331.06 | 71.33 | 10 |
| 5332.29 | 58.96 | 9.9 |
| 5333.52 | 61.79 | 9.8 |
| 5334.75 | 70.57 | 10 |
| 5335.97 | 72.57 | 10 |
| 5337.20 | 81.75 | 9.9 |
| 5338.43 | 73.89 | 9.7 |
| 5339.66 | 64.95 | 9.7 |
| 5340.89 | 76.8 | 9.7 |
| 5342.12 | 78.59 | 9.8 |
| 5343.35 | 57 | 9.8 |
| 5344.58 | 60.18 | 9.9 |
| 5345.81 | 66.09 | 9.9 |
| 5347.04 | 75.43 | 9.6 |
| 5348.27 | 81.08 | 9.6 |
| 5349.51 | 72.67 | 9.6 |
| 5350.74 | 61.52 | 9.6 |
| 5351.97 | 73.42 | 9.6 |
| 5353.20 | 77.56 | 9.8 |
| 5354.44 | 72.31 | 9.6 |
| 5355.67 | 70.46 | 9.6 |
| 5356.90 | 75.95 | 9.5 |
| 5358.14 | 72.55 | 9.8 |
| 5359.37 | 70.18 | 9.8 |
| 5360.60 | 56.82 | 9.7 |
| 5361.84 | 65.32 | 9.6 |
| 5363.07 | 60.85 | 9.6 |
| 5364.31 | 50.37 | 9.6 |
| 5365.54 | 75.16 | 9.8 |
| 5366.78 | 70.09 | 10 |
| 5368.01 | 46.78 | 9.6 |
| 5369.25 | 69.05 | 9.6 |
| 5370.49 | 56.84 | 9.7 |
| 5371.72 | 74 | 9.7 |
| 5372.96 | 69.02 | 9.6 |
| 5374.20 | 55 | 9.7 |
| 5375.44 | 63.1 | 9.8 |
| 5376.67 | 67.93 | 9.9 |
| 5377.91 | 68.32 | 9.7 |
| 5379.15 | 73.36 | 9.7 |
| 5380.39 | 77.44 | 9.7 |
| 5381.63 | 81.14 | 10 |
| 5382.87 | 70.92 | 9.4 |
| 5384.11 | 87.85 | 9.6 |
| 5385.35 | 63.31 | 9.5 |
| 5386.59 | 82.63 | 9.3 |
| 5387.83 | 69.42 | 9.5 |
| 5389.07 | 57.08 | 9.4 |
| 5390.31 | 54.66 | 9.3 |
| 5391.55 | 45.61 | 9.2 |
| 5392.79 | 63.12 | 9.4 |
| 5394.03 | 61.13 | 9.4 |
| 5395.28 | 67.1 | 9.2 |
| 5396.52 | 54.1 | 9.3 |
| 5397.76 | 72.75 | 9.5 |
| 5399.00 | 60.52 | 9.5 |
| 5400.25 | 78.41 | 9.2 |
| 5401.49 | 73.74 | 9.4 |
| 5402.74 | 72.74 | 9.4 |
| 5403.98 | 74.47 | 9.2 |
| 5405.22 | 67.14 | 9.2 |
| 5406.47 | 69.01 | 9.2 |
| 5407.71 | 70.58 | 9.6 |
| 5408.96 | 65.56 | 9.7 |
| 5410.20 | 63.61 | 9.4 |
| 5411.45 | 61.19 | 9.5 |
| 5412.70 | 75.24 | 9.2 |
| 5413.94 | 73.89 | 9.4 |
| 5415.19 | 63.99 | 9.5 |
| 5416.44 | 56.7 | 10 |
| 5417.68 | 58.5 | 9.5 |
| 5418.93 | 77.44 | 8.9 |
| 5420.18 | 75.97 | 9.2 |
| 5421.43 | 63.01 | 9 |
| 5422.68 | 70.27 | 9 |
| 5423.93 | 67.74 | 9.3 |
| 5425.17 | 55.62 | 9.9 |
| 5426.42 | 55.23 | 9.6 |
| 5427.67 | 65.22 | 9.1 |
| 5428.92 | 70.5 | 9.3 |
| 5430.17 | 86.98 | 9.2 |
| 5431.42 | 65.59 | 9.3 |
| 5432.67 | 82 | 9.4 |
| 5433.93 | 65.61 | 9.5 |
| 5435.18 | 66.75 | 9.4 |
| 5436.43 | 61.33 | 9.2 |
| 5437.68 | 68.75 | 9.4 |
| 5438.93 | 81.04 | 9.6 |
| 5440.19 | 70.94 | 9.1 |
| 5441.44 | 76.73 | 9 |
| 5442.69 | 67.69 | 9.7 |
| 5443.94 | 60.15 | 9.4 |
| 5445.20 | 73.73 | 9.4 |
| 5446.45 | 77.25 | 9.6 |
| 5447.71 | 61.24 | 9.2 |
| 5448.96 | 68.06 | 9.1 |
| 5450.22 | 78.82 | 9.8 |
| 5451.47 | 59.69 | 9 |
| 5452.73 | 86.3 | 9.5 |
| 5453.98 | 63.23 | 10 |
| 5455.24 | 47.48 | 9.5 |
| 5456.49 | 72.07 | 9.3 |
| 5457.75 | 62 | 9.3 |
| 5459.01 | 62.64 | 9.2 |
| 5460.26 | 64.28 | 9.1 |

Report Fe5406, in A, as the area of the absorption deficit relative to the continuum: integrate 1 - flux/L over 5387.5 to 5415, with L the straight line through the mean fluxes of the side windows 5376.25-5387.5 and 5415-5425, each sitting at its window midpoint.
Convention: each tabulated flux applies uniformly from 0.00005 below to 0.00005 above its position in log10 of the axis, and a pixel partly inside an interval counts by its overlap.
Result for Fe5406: 1.7 A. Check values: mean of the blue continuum 74.7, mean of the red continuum 66.3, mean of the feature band 65.9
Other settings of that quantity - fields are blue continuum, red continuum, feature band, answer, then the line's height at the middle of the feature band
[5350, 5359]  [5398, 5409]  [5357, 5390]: 1.8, 71.4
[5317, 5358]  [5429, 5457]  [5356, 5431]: 2.4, 69.2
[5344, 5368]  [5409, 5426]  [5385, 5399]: 0.9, 67.1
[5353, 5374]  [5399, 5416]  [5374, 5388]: -1.0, 67.5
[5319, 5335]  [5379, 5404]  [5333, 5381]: -1.9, 65.9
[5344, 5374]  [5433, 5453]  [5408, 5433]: 0.7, 69.4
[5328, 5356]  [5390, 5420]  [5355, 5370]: 0.6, 68.1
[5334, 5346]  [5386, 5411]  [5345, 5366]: 0.0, 69.2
